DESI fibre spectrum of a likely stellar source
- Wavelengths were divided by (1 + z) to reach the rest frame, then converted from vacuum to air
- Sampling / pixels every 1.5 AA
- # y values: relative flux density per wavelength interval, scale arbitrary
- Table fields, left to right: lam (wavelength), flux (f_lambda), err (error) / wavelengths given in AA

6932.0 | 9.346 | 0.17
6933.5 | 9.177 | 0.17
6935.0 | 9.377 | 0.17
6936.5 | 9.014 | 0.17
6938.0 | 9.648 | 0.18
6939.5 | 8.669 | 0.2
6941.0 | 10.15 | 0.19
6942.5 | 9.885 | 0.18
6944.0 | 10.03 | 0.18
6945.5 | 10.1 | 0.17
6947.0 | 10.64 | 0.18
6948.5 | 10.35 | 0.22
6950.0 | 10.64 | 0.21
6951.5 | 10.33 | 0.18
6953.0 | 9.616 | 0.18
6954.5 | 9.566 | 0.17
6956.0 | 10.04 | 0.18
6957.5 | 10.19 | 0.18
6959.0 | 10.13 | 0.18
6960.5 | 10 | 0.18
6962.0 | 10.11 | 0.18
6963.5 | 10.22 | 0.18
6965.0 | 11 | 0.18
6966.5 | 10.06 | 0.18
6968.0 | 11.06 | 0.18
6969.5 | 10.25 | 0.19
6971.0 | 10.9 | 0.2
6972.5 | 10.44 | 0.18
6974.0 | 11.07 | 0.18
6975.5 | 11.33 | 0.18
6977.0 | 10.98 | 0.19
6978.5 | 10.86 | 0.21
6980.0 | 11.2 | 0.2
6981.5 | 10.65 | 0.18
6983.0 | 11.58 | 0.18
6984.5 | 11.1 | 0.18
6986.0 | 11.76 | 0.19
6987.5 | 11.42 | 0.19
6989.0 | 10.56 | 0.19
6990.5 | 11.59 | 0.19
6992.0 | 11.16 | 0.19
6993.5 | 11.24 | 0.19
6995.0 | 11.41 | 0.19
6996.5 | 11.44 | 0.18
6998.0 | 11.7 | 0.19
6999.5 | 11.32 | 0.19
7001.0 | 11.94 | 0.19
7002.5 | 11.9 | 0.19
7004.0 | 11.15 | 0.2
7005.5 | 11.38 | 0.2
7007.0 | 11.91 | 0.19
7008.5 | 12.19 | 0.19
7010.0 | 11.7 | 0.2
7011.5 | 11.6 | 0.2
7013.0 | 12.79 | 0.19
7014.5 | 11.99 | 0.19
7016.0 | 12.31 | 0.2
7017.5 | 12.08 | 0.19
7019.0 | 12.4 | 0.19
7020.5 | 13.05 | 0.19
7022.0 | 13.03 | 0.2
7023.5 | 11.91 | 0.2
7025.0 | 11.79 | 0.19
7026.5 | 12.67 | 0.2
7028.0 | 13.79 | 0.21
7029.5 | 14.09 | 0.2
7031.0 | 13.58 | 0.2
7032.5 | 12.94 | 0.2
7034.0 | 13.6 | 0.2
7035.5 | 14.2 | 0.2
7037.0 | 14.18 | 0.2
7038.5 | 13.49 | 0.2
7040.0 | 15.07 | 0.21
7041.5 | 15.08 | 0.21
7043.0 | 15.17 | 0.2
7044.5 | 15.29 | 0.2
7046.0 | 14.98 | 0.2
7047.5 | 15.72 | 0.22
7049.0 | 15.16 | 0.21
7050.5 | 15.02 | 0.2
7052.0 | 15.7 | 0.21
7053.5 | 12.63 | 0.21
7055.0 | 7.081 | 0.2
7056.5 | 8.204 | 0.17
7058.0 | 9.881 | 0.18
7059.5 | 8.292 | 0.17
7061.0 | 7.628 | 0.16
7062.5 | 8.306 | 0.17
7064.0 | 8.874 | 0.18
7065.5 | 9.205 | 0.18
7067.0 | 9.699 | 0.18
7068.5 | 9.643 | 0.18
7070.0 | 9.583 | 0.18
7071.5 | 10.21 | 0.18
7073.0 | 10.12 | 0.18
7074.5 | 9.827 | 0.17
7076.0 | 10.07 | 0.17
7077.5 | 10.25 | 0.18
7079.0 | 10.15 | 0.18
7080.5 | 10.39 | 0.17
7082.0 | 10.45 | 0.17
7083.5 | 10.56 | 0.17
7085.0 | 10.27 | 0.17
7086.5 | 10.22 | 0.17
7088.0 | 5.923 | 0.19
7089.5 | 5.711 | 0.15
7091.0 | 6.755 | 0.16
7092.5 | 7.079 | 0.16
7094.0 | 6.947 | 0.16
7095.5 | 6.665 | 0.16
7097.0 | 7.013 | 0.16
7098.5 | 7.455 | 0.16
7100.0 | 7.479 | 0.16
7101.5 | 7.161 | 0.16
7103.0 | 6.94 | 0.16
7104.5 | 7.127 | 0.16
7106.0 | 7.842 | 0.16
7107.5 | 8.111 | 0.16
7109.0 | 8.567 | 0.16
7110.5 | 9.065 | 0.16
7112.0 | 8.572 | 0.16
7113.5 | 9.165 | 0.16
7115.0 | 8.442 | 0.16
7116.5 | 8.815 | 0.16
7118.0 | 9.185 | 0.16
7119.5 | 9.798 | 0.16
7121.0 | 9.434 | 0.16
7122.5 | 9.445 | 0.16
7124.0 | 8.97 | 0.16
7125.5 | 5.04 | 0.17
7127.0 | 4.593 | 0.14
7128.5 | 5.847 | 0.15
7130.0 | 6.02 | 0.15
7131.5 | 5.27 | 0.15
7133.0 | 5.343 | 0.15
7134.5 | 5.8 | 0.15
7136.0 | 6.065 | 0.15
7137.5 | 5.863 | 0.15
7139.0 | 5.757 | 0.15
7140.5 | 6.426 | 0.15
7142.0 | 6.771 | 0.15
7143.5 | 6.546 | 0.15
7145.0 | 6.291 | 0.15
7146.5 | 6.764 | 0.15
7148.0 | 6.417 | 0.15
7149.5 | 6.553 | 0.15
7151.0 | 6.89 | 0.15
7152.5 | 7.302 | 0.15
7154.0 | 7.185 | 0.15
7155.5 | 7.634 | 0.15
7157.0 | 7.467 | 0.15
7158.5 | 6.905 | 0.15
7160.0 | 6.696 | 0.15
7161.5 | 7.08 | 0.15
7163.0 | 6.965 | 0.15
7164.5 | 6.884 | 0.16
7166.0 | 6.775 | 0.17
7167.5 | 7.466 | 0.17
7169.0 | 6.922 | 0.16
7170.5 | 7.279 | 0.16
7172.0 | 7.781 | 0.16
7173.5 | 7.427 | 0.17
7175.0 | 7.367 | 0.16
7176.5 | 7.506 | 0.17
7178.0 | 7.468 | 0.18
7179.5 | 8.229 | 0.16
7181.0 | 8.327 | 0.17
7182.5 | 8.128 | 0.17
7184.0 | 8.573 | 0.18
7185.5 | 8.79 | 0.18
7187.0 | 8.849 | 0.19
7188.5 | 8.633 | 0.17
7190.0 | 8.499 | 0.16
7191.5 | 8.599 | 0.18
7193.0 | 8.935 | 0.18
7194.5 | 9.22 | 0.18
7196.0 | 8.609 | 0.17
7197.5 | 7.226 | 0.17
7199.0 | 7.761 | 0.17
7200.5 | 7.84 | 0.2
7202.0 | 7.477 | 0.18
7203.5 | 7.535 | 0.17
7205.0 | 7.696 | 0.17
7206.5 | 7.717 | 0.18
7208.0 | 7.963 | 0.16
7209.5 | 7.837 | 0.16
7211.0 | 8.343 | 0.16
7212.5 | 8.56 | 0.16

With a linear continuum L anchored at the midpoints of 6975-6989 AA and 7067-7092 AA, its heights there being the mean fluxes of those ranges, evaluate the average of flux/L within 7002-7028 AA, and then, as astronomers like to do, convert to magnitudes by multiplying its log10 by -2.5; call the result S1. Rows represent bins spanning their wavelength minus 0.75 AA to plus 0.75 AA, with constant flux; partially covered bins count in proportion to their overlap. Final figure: -0.15 mag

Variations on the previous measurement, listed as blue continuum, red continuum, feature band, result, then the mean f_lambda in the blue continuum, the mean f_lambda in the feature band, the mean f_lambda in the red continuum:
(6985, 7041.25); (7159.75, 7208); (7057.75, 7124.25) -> 0.18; 12.4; 8.68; 7.83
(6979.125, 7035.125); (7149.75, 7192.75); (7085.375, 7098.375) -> 0.34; 12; 7.15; 7.63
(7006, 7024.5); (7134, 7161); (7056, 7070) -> 0.15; 12.2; 8.91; 6.64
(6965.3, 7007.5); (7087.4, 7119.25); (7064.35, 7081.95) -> -0.16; 11.2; 9.92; 7.66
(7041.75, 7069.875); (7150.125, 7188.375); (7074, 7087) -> 0.04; 11.5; 10.3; 7.53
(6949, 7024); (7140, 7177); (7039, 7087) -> -0.20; 11.2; 11.2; 7.01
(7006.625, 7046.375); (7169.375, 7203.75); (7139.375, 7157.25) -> 0.34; 13.2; 6.81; 8.08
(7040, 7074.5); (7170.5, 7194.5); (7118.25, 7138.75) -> 0.38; 11.5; 6.77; 8.21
